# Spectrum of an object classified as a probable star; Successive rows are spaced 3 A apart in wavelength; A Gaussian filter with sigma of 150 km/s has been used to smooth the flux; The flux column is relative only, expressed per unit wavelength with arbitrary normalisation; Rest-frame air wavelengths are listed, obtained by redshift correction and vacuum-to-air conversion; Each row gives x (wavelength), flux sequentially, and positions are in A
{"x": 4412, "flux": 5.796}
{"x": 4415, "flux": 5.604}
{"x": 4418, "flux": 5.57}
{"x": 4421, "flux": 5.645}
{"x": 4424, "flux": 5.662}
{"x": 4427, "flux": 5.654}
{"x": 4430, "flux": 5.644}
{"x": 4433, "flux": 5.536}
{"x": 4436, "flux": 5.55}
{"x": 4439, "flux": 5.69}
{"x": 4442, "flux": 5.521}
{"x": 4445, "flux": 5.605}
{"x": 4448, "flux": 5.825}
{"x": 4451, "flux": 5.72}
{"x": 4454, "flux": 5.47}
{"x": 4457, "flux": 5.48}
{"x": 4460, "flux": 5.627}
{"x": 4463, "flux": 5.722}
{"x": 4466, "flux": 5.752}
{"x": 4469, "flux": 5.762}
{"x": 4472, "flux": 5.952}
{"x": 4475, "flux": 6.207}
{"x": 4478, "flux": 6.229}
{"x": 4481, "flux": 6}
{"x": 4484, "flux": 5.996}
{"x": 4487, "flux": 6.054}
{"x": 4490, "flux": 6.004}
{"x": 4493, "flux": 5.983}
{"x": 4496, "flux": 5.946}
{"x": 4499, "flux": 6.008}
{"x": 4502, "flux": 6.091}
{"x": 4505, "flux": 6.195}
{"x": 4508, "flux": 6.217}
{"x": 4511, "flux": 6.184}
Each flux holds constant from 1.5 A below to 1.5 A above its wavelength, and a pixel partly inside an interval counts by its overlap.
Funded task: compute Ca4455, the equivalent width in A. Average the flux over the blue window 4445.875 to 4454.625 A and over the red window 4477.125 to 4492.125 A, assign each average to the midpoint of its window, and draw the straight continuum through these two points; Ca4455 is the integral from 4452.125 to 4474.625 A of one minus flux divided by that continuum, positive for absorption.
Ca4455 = 0.5 A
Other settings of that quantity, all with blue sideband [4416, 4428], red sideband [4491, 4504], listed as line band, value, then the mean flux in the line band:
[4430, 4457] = 0.62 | 5.61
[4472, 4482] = -0.36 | 6.12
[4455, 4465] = 0.37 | 5.61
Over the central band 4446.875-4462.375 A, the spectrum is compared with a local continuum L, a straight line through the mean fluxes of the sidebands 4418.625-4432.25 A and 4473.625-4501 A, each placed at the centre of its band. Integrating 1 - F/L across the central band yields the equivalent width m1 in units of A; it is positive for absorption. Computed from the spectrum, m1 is 0.5 A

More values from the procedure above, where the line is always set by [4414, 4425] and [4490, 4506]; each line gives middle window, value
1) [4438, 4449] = 0.2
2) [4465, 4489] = -0.3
